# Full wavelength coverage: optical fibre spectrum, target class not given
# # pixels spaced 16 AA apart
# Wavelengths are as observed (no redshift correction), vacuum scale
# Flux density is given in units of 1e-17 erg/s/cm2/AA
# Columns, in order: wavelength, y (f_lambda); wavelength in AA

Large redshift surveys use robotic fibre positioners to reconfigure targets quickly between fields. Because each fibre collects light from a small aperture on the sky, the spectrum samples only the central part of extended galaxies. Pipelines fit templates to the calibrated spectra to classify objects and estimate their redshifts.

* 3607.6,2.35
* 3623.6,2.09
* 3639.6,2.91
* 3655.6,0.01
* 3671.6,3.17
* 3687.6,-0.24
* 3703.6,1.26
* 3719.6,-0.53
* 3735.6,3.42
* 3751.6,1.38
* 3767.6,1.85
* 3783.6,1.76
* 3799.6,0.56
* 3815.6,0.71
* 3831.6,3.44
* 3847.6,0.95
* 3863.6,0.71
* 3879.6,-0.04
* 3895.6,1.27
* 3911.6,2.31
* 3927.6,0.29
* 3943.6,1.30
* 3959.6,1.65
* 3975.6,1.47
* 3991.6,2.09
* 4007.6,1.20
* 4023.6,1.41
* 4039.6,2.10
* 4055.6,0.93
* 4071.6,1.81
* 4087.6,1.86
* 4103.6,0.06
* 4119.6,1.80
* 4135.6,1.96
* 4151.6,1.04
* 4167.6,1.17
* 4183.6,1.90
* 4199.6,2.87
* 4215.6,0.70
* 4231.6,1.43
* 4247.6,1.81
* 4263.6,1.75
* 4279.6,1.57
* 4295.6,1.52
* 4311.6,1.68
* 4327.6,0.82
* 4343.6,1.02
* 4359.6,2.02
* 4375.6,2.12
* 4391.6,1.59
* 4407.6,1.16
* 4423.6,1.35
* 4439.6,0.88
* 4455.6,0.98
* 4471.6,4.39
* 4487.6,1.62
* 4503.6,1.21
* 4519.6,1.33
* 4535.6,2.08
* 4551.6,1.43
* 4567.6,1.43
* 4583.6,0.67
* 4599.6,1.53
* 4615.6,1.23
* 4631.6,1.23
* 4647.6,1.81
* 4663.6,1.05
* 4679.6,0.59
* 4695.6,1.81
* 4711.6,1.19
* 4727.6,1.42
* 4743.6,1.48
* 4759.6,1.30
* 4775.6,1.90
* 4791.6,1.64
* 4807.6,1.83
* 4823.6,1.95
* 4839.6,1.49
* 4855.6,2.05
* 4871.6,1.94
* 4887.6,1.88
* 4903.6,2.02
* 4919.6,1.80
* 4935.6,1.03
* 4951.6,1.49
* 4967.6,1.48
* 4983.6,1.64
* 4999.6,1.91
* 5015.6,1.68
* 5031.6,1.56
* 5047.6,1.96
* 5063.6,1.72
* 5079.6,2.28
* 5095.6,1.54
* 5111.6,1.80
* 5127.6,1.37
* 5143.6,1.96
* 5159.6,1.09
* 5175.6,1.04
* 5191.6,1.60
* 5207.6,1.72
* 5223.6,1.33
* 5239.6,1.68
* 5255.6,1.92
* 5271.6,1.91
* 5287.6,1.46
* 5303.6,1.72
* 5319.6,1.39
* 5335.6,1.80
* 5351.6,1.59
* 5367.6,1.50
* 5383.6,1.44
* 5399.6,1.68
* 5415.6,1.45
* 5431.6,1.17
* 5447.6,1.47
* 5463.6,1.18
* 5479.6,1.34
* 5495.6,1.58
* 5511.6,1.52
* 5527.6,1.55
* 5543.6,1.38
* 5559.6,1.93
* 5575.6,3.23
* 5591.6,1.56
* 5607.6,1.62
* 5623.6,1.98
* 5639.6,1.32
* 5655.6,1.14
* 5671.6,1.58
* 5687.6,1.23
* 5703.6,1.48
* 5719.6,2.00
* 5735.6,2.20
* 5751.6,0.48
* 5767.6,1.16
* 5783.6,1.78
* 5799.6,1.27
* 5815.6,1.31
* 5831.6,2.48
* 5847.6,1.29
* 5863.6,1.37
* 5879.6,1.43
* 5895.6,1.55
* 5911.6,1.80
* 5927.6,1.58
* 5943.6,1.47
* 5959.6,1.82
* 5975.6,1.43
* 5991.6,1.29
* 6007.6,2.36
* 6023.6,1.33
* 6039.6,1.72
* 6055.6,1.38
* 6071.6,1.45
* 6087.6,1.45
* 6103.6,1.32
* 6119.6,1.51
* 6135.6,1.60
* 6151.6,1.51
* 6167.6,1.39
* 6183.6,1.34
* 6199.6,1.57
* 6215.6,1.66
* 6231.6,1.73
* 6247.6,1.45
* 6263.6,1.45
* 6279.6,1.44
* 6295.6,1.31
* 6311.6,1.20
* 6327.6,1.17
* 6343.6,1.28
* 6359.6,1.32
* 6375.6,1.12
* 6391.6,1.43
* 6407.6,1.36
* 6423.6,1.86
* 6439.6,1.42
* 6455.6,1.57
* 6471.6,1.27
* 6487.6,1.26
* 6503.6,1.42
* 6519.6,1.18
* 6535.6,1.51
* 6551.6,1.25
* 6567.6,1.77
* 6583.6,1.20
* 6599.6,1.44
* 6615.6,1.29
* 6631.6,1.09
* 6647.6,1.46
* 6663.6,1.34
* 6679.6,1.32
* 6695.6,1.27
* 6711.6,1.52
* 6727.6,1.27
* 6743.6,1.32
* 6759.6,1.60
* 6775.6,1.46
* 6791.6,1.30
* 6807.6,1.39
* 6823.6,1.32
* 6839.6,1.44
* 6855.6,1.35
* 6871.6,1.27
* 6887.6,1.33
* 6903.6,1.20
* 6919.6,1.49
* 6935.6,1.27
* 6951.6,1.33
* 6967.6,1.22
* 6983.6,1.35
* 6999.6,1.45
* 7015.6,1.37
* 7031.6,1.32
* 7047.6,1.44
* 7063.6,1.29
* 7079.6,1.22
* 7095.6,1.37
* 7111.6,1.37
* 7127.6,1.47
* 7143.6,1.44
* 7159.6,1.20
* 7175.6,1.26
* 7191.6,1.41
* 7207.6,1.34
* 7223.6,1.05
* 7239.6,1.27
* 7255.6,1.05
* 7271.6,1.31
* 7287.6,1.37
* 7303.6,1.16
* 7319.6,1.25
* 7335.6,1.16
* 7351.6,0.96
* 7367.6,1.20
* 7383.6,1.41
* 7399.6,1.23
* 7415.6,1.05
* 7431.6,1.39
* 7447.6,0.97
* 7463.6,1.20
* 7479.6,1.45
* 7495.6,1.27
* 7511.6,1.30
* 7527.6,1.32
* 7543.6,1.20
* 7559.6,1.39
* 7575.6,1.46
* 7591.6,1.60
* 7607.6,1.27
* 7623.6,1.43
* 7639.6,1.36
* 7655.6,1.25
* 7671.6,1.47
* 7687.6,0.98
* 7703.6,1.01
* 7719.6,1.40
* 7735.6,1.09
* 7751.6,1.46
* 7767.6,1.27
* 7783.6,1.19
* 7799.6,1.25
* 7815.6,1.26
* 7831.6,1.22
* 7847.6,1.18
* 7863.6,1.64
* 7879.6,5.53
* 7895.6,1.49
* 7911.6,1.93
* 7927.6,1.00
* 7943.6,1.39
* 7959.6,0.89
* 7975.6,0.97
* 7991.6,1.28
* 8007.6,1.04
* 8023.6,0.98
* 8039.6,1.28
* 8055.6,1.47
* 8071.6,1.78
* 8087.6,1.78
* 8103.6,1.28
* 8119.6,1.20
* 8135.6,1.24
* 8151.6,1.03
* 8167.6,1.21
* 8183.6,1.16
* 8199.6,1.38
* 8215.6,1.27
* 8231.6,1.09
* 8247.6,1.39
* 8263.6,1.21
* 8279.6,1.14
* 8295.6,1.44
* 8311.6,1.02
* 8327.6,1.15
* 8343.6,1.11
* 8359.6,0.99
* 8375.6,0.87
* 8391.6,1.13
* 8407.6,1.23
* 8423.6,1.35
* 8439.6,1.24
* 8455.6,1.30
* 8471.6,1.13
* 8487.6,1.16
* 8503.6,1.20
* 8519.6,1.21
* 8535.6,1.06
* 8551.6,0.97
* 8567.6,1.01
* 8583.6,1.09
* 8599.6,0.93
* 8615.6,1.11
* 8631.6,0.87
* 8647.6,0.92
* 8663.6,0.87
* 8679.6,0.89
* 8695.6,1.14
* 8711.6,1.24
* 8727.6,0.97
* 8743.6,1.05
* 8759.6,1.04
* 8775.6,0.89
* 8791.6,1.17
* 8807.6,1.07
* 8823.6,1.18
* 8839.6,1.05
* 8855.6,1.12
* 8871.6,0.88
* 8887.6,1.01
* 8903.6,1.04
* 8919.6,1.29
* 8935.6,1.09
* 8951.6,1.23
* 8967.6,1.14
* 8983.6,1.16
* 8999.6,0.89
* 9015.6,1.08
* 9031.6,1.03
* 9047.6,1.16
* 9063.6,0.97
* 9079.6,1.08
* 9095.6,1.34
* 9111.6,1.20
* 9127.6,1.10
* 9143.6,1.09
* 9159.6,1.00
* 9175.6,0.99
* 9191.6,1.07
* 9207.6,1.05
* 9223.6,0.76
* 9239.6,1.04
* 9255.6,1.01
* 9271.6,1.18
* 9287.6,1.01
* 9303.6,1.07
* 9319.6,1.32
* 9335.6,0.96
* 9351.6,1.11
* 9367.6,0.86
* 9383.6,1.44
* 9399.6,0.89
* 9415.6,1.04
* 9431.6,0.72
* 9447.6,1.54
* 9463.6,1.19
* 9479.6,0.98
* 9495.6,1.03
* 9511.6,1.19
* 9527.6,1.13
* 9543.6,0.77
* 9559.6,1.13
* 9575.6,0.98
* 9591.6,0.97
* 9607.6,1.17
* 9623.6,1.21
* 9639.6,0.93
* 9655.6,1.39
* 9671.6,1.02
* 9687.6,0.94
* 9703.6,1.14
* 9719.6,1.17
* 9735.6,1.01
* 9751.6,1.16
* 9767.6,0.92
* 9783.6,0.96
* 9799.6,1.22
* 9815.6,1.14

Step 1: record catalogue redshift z 0.20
